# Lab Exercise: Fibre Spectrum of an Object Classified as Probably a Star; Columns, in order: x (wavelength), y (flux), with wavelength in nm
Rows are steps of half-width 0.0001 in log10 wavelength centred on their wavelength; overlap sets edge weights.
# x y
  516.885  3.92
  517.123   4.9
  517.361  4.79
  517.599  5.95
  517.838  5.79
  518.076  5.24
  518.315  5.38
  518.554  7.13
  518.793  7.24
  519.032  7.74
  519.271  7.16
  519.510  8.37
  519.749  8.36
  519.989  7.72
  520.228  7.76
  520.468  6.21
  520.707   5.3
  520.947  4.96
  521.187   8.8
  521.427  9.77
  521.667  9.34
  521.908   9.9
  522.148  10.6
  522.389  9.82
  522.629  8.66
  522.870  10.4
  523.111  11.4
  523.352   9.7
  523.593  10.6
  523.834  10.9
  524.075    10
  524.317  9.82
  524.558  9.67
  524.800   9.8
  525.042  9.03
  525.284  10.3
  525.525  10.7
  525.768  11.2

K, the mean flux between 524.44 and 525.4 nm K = 9.69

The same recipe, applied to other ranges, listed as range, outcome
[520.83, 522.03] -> 8.57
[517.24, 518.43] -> 5.43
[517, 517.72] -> 5.21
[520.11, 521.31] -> 6.61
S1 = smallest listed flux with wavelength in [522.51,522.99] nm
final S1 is 8.66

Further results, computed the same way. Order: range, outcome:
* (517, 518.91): 4.79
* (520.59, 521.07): 4.96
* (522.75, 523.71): 9.7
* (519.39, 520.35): 7.72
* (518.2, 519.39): 5.38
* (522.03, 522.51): 9.82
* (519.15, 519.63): 7.16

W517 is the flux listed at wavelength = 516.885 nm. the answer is 3.92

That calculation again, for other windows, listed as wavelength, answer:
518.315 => 5.38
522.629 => 8.66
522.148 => 10.6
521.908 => 9.9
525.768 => 11.2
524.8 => 9.8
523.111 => 11.4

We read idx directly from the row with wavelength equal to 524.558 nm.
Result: 9.67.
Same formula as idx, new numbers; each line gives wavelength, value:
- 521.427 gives 9.77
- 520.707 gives 5.3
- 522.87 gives 10.4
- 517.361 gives 4.79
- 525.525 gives 10.7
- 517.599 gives 5.95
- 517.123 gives 4.9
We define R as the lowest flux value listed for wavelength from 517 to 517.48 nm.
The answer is 4.79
